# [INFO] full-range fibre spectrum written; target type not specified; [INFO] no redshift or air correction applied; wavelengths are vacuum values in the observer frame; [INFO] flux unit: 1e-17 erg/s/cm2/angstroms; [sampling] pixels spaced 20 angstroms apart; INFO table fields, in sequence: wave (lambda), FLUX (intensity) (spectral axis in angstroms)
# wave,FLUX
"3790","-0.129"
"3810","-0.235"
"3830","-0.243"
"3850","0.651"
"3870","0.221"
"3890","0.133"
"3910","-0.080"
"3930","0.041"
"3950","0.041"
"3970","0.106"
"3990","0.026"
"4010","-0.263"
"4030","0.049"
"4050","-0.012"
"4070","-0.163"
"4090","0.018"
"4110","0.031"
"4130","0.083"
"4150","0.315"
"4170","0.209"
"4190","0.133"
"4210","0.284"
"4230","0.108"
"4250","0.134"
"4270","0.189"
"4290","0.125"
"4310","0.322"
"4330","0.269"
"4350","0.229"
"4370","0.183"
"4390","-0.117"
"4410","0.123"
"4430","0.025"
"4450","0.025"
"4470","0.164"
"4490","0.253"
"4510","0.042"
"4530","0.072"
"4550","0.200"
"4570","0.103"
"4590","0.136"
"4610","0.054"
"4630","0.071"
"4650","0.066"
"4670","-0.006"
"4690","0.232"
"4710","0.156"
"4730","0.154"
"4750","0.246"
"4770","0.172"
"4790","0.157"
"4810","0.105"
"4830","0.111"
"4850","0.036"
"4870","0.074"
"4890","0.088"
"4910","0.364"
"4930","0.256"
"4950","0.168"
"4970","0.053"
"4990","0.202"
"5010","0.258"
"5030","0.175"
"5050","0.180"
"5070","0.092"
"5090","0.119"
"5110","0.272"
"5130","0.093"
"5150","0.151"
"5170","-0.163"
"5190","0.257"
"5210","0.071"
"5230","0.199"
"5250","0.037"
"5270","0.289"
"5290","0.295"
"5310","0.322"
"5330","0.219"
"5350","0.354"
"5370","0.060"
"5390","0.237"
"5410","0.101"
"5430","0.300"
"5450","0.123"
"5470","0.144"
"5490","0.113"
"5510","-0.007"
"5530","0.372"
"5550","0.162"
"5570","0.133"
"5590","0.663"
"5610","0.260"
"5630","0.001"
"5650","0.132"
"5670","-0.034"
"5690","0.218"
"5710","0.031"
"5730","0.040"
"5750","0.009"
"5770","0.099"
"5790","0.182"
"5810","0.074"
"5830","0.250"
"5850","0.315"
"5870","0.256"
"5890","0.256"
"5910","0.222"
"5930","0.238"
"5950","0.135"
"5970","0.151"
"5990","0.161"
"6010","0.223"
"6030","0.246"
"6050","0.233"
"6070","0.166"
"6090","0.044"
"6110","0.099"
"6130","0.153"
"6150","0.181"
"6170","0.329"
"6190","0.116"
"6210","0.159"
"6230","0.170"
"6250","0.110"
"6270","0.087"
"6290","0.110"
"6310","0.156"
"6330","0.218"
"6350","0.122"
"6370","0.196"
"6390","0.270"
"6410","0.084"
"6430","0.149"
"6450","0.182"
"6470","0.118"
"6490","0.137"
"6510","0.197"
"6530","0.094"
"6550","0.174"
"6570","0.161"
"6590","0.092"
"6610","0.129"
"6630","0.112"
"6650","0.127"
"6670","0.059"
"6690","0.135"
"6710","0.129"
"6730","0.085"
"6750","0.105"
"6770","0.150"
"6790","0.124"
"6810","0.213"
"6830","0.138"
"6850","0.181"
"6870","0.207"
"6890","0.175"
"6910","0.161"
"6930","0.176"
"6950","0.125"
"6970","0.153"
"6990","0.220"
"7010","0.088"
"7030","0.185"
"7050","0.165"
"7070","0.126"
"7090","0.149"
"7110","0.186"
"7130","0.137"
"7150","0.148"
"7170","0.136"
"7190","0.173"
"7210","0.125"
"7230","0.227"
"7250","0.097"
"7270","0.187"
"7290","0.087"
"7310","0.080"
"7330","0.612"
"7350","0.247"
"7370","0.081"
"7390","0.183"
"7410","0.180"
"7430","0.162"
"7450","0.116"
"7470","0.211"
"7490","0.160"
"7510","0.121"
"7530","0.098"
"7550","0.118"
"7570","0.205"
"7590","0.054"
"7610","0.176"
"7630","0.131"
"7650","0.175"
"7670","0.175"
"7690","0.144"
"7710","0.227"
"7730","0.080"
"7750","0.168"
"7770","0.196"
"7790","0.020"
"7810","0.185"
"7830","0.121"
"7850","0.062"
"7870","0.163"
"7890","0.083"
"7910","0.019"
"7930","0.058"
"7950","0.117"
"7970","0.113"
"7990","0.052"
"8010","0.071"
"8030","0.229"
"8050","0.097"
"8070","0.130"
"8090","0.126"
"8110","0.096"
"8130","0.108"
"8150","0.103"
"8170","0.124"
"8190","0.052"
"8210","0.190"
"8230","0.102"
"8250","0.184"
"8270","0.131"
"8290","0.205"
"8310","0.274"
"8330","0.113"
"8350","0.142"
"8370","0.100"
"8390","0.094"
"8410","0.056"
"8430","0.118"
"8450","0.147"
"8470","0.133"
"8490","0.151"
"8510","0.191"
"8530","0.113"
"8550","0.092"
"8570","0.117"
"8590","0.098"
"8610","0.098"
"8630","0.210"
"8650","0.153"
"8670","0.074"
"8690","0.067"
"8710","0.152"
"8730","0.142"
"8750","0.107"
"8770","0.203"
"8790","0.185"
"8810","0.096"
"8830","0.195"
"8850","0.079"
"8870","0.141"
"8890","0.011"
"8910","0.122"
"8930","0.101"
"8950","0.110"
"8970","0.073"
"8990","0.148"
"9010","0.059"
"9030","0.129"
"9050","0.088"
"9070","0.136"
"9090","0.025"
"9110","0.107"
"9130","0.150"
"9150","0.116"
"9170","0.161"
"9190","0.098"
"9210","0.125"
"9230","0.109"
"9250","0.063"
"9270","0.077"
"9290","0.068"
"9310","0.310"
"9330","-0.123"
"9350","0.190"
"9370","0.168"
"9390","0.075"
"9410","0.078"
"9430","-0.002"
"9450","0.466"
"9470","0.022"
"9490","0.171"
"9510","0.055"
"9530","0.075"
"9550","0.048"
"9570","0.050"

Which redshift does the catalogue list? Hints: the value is 0.12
